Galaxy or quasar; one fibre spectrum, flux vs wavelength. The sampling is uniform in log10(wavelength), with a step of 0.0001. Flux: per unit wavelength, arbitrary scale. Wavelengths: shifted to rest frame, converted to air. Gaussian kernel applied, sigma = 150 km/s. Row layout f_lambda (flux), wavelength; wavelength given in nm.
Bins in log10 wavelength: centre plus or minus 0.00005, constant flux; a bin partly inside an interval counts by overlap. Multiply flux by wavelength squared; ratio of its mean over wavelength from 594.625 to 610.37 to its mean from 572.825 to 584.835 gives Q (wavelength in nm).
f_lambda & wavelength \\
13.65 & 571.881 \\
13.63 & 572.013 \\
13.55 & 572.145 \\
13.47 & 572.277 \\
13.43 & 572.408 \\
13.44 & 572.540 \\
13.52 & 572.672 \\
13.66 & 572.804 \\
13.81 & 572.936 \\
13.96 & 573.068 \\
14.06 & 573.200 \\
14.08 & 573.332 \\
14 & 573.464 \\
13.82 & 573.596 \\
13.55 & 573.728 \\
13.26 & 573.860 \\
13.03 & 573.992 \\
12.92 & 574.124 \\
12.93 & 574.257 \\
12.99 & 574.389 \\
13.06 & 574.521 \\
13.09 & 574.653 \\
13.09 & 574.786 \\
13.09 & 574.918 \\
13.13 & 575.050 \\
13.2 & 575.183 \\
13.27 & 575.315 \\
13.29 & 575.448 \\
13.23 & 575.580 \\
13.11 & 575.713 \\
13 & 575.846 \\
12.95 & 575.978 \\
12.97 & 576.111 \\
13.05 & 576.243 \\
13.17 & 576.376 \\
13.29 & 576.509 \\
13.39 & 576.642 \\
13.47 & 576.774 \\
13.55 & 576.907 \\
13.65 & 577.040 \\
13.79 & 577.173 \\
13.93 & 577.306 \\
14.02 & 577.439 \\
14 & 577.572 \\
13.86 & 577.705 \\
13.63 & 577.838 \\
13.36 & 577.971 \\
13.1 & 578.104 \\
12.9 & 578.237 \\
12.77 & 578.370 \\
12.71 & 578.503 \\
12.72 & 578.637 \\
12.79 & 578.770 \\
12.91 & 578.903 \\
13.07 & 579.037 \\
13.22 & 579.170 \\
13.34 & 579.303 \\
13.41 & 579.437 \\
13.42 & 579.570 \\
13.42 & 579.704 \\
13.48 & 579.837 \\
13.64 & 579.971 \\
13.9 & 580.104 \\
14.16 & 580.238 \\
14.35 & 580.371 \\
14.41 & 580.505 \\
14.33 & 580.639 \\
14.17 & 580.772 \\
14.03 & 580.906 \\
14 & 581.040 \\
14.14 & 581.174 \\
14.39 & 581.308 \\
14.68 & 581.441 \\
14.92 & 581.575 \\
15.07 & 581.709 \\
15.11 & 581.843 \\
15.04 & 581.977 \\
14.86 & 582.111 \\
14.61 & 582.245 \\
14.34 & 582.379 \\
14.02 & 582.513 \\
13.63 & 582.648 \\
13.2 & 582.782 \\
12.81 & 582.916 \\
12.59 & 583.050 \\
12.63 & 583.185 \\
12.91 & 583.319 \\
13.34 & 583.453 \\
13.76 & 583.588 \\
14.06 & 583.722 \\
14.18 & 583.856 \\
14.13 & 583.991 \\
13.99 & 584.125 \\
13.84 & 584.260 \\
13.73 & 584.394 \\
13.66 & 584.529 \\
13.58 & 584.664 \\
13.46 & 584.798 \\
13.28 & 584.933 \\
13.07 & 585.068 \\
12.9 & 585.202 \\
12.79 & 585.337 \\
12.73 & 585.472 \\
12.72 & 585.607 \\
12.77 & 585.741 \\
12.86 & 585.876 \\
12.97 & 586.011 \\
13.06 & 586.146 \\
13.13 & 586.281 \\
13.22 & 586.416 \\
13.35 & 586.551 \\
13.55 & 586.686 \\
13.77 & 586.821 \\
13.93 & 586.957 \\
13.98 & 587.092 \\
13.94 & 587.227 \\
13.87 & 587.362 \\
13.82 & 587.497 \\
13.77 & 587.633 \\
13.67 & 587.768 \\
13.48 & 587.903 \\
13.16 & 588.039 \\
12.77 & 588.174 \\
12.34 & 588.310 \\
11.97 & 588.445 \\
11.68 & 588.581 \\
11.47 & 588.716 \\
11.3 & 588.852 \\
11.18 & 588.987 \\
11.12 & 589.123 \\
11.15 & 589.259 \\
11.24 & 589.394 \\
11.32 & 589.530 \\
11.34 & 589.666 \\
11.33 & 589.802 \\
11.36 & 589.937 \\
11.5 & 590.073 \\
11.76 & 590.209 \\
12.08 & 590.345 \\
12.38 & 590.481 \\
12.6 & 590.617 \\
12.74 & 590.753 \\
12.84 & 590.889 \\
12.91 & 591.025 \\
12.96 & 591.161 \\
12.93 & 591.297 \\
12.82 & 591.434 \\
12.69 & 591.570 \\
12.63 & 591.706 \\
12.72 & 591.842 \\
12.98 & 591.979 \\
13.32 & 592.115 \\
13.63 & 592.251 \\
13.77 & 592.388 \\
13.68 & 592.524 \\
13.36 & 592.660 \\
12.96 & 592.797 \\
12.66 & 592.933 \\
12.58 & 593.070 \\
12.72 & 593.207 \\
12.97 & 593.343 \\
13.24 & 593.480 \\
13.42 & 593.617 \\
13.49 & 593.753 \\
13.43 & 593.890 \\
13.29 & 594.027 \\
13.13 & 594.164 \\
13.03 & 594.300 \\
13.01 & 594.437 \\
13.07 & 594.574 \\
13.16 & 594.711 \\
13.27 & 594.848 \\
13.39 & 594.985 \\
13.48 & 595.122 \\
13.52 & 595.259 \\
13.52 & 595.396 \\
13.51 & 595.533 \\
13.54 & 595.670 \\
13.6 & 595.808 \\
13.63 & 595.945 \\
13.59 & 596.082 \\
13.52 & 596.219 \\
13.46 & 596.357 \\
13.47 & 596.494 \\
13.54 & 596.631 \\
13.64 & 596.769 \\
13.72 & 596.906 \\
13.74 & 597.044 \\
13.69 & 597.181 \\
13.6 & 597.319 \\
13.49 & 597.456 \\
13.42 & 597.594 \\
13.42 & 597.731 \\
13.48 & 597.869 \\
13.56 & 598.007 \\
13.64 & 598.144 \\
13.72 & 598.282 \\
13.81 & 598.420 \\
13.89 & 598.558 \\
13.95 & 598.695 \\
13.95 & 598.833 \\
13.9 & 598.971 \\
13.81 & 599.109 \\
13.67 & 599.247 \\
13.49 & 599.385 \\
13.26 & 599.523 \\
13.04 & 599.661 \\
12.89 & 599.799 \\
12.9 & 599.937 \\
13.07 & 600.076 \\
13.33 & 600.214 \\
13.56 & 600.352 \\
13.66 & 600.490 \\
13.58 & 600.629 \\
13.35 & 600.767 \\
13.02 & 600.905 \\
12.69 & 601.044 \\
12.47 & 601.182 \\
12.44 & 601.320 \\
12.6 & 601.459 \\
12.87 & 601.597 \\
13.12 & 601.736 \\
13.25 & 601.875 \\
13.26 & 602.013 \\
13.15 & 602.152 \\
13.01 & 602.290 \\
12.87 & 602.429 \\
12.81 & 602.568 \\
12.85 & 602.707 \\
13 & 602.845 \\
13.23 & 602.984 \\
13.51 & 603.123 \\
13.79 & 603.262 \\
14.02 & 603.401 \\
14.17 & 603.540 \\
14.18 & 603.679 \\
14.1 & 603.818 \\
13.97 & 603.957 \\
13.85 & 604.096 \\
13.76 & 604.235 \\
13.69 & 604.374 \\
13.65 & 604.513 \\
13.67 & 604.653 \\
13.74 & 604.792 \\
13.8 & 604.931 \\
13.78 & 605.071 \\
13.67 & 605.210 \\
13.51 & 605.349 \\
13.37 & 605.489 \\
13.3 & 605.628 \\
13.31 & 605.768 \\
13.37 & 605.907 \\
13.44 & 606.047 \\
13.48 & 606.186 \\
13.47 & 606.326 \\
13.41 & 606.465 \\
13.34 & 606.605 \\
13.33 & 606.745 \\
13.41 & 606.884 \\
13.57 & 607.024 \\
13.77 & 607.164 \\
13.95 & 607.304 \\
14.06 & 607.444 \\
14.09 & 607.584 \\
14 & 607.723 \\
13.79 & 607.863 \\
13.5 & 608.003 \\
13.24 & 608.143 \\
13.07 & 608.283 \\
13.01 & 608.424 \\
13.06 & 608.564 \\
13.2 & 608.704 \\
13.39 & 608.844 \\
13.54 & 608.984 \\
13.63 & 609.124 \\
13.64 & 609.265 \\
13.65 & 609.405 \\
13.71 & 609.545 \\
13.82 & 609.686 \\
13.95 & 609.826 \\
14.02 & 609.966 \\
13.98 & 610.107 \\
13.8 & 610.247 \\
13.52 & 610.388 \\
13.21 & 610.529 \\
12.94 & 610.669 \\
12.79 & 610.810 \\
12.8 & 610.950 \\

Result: 1.1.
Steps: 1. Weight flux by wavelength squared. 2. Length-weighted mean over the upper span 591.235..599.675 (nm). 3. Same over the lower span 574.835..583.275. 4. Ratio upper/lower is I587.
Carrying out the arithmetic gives 1.04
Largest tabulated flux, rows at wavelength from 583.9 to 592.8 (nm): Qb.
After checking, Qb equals 14.13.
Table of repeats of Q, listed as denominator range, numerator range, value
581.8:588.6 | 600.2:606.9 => 1.06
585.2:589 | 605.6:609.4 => 1.11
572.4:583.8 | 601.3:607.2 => 1.08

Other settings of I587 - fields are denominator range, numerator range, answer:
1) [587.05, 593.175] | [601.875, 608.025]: 1.13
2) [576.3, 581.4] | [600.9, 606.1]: 1.07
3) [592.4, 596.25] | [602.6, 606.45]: 1.06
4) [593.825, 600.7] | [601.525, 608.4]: 1.03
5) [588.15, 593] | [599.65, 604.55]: 1.12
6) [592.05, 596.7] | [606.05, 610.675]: 1.07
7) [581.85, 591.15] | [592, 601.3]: 1.07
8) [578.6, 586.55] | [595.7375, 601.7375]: 1.04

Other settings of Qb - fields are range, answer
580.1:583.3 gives 15.11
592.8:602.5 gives 13.95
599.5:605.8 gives 14.18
